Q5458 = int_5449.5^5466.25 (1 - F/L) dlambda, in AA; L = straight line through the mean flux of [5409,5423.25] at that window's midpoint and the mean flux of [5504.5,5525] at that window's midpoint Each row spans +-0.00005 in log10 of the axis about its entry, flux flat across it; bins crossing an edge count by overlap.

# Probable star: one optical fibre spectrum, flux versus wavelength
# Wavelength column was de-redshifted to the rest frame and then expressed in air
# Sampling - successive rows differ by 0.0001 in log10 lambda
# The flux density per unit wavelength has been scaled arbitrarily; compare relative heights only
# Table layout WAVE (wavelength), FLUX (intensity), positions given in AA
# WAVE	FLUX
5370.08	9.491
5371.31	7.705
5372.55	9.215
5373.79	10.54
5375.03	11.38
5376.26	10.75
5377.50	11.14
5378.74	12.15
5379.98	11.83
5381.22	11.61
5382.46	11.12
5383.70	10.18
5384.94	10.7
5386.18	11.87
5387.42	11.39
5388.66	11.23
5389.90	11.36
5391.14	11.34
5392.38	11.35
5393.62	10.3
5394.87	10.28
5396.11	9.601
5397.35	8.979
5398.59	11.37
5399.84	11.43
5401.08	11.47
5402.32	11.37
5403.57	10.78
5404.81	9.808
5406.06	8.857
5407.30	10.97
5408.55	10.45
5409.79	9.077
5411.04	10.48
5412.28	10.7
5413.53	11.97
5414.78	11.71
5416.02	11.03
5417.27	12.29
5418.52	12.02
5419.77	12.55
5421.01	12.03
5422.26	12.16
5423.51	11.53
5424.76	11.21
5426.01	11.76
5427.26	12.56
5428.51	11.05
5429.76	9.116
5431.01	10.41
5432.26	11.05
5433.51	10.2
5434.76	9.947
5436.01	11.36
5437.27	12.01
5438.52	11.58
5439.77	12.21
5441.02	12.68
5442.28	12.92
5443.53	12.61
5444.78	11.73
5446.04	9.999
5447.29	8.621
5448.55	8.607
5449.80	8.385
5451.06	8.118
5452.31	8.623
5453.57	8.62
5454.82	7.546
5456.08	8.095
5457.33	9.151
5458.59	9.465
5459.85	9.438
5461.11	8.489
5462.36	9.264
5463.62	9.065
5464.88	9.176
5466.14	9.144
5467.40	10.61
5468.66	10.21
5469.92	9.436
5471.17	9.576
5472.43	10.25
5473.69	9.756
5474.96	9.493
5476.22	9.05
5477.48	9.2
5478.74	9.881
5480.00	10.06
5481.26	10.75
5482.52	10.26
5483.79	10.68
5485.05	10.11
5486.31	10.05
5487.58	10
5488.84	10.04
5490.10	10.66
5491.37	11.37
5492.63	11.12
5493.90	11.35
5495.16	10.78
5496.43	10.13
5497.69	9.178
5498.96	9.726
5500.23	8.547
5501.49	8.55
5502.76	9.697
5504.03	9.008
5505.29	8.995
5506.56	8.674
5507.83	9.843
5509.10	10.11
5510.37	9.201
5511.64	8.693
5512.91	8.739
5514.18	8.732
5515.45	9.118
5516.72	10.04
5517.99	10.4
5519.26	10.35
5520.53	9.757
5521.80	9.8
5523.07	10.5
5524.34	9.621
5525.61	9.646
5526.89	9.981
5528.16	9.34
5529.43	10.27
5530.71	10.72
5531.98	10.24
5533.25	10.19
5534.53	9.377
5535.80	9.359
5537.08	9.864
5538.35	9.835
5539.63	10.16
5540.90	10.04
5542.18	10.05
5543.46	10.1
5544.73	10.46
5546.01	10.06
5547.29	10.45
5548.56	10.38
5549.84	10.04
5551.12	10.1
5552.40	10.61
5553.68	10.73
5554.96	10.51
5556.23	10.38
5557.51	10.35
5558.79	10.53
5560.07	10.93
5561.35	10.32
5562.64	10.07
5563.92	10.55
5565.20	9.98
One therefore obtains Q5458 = 3.0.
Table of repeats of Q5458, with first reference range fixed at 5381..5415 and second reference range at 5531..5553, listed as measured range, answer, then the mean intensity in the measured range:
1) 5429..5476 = 2.7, 9.91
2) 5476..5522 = 2.2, 9.81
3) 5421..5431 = -0.7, 11.3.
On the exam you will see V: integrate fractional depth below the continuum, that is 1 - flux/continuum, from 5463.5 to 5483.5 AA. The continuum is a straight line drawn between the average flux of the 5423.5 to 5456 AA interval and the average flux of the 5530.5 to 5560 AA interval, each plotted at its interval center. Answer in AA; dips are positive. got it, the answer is 1.2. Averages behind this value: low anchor 10.5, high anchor 10.2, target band 9.78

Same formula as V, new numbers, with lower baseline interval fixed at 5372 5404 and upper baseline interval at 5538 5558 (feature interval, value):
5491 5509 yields 1.2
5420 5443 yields -1.5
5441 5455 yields 1.1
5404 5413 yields 0.6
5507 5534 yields 1.6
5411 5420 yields -0.7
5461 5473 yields 1.2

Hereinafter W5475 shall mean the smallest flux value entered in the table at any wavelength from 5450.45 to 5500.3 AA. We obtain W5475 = 7.546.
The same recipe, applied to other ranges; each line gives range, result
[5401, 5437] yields 8.857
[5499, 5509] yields 8.547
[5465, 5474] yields 9.144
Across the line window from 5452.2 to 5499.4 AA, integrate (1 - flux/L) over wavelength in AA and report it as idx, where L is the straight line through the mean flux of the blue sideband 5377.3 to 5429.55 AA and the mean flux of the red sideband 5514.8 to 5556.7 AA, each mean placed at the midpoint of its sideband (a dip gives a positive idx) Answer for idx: 3.5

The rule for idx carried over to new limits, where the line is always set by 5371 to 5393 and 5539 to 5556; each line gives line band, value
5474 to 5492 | 0.8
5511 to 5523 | 1.0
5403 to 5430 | -0.7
